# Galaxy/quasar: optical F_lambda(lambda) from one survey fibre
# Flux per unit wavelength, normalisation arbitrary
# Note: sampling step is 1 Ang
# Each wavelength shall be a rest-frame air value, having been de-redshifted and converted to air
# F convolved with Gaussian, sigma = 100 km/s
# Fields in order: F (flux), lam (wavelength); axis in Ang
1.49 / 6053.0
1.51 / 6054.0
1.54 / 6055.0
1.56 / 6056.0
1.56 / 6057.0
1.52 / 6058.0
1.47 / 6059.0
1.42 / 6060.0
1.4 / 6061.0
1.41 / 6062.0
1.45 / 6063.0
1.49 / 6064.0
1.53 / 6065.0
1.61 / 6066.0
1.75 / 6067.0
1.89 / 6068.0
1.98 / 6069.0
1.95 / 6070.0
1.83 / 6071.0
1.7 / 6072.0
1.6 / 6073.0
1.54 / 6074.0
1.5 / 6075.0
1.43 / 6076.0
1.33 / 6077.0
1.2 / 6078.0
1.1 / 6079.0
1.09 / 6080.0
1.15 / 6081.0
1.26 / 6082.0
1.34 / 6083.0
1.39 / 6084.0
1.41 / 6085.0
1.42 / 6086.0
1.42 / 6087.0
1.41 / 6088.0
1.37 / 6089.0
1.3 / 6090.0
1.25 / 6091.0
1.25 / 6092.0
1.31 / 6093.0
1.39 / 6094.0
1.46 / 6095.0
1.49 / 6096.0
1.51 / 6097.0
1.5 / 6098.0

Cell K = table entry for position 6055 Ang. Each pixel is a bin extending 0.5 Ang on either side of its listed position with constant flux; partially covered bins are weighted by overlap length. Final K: 1.54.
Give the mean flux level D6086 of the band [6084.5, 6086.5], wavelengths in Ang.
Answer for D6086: 1.42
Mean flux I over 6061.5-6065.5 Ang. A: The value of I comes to 1.47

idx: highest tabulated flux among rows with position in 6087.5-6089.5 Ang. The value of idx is 1.41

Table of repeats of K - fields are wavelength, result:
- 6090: 1.3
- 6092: 1.25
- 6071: 1.83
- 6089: 1.37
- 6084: 1.39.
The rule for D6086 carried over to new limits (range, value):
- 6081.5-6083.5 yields 1.3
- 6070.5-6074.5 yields 1.67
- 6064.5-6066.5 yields 1.57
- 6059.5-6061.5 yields 1.41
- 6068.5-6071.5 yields 1.92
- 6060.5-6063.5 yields 1.42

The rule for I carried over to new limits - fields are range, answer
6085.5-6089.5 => 1.41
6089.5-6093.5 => 1.28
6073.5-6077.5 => 1.45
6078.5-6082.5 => 1.15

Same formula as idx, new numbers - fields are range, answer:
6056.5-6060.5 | 1.56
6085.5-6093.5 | 1.42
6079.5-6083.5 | 1.34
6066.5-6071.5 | 1.98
